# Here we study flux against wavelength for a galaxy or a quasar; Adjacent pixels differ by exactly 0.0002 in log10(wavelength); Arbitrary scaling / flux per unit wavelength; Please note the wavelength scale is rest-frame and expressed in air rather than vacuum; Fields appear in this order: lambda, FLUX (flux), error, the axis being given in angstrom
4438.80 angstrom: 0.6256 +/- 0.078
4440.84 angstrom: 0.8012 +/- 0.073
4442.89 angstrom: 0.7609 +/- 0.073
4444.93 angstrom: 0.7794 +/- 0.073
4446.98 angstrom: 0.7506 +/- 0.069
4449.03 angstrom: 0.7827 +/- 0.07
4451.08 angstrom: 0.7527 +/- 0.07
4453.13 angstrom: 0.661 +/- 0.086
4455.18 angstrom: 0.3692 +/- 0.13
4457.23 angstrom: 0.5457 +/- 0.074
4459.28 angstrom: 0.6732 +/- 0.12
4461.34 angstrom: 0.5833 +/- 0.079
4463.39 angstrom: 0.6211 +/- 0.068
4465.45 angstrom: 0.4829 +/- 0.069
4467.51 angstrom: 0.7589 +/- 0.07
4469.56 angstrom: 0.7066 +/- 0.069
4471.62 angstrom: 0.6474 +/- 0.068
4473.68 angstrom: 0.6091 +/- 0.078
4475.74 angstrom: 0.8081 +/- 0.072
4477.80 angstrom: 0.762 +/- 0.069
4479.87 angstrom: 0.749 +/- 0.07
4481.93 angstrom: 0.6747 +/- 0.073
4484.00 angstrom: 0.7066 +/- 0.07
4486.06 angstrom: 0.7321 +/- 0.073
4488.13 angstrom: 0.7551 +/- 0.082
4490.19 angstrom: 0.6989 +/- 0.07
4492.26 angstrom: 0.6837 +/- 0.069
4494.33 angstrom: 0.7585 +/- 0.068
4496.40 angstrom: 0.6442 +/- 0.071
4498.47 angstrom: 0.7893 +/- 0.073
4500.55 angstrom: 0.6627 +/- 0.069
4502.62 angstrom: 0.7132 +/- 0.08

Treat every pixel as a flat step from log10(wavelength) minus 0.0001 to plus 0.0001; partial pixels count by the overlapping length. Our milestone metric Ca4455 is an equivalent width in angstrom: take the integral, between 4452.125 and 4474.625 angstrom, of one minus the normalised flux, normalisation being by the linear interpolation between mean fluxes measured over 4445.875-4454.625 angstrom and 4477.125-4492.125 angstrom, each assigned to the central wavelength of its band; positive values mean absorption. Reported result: 3.6 angstrom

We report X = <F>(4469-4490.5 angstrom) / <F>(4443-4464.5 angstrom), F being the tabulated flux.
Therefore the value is 1.09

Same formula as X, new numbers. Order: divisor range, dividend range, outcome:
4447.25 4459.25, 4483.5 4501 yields 1.13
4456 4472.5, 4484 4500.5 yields 1.15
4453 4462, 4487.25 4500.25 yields 1.29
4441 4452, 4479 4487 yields 0.93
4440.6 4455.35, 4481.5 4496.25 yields 0.99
